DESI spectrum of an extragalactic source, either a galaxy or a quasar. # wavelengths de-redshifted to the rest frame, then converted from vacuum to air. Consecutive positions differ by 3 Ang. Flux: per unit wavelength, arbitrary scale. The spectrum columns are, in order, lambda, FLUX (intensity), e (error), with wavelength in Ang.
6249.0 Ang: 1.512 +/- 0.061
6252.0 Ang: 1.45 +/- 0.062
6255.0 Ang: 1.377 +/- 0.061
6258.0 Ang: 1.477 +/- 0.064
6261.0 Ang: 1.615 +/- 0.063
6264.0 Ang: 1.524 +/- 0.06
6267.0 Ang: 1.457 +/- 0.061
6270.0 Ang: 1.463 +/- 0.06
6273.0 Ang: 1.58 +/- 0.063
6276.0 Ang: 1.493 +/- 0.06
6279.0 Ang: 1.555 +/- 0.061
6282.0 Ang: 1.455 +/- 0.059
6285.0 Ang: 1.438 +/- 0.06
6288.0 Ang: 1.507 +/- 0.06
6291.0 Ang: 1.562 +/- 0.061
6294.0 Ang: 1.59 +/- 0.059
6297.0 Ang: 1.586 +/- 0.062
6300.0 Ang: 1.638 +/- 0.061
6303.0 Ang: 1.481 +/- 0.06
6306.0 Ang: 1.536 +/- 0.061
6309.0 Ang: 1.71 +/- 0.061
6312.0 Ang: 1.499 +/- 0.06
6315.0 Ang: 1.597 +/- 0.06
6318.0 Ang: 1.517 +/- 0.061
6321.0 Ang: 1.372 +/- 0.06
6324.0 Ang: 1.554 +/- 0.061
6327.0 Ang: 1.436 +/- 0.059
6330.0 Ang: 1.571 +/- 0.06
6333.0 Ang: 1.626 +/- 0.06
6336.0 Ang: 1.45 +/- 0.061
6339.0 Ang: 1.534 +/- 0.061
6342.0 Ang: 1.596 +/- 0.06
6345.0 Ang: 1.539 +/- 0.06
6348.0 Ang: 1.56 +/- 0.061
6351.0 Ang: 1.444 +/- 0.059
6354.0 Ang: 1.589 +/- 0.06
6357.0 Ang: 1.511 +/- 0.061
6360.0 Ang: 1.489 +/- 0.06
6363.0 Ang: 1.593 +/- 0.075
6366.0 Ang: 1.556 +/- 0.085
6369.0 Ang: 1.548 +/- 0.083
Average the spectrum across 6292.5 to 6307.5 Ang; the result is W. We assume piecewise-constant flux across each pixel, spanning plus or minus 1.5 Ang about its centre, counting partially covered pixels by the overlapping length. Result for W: 1.57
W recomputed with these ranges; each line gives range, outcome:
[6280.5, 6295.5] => 1.51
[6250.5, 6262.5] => 1.48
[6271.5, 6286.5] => 1.5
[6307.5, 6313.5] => 1.6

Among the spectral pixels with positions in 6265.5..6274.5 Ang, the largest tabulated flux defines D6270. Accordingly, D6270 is 1.58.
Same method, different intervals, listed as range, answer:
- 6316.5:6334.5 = 1.626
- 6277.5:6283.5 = 1.555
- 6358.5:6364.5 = 1.593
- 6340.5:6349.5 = 1.596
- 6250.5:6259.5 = 1.477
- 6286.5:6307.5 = 1.638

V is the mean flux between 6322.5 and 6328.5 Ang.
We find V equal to 1.49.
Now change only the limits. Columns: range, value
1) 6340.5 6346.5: 1.57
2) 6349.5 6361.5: 1.51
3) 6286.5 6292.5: 1.53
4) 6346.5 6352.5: 1.5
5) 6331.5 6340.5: 1.54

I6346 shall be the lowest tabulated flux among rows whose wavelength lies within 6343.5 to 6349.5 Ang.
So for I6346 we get 1.539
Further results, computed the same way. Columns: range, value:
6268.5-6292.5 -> 1.438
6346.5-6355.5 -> 1.444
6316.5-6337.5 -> 1.372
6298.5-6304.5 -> 1.481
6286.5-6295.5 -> 1.507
